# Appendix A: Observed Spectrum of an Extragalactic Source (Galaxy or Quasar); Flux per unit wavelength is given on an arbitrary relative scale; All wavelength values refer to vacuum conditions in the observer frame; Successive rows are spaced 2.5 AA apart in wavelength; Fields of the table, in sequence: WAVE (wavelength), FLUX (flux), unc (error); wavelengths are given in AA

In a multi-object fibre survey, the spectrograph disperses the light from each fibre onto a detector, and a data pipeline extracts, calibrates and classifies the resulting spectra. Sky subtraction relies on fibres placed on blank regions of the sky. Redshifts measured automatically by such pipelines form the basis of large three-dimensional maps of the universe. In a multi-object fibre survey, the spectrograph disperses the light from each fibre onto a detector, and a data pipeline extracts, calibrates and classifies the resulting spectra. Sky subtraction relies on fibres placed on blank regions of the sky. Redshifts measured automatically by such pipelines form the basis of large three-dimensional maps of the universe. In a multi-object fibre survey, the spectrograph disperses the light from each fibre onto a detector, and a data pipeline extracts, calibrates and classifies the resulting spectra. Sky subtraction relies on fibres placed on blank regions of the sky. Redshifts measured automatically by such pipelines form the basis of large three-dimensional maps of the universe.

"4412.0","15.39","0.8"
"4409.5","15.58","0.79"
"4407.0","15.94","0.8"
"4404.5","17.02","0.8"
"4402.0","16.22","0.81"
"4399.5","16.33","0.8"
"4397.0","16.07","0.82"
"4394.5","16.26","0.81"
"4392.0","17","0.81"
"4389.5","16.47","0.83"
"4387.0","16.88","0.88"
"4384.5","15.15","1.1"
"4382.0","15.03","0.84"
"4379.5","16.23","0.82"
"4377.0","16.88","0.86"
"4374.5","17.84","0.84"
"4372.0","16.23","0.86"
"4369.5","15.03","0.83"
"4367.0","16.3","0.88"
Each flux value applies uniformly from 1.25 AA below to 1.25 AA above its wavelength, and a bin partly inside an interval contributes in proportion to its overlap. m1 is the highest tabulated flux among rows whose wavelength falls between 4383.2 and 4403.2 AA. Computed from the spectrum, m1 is 17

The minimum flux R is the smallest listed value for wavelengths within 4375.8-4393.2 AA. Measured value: 15.03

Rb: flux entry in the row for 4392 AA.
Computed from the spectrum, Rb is 17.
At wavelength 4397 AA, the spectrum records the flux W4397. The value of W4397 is 16.07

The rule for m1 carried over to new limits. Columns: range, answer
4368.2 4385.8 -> 17.84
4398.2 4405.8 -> 17.02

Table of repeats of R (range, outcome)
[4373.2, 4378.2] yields 16.88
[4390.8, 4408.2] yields 15.94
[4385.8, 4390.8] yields 16.47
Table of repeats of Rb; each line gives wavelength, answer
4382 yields 15.03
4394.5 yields 16.26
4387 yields 16.88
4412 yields 15.39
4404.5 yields 17.02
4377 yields 16.88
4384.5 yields 15.15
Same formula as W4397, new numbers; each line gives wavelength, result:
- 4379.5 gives 16.23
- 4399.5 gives 16.33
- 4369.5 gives 15.03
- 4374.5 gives 17.84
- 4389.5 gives 16.47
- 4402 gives 16.22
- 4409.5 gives 15.58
